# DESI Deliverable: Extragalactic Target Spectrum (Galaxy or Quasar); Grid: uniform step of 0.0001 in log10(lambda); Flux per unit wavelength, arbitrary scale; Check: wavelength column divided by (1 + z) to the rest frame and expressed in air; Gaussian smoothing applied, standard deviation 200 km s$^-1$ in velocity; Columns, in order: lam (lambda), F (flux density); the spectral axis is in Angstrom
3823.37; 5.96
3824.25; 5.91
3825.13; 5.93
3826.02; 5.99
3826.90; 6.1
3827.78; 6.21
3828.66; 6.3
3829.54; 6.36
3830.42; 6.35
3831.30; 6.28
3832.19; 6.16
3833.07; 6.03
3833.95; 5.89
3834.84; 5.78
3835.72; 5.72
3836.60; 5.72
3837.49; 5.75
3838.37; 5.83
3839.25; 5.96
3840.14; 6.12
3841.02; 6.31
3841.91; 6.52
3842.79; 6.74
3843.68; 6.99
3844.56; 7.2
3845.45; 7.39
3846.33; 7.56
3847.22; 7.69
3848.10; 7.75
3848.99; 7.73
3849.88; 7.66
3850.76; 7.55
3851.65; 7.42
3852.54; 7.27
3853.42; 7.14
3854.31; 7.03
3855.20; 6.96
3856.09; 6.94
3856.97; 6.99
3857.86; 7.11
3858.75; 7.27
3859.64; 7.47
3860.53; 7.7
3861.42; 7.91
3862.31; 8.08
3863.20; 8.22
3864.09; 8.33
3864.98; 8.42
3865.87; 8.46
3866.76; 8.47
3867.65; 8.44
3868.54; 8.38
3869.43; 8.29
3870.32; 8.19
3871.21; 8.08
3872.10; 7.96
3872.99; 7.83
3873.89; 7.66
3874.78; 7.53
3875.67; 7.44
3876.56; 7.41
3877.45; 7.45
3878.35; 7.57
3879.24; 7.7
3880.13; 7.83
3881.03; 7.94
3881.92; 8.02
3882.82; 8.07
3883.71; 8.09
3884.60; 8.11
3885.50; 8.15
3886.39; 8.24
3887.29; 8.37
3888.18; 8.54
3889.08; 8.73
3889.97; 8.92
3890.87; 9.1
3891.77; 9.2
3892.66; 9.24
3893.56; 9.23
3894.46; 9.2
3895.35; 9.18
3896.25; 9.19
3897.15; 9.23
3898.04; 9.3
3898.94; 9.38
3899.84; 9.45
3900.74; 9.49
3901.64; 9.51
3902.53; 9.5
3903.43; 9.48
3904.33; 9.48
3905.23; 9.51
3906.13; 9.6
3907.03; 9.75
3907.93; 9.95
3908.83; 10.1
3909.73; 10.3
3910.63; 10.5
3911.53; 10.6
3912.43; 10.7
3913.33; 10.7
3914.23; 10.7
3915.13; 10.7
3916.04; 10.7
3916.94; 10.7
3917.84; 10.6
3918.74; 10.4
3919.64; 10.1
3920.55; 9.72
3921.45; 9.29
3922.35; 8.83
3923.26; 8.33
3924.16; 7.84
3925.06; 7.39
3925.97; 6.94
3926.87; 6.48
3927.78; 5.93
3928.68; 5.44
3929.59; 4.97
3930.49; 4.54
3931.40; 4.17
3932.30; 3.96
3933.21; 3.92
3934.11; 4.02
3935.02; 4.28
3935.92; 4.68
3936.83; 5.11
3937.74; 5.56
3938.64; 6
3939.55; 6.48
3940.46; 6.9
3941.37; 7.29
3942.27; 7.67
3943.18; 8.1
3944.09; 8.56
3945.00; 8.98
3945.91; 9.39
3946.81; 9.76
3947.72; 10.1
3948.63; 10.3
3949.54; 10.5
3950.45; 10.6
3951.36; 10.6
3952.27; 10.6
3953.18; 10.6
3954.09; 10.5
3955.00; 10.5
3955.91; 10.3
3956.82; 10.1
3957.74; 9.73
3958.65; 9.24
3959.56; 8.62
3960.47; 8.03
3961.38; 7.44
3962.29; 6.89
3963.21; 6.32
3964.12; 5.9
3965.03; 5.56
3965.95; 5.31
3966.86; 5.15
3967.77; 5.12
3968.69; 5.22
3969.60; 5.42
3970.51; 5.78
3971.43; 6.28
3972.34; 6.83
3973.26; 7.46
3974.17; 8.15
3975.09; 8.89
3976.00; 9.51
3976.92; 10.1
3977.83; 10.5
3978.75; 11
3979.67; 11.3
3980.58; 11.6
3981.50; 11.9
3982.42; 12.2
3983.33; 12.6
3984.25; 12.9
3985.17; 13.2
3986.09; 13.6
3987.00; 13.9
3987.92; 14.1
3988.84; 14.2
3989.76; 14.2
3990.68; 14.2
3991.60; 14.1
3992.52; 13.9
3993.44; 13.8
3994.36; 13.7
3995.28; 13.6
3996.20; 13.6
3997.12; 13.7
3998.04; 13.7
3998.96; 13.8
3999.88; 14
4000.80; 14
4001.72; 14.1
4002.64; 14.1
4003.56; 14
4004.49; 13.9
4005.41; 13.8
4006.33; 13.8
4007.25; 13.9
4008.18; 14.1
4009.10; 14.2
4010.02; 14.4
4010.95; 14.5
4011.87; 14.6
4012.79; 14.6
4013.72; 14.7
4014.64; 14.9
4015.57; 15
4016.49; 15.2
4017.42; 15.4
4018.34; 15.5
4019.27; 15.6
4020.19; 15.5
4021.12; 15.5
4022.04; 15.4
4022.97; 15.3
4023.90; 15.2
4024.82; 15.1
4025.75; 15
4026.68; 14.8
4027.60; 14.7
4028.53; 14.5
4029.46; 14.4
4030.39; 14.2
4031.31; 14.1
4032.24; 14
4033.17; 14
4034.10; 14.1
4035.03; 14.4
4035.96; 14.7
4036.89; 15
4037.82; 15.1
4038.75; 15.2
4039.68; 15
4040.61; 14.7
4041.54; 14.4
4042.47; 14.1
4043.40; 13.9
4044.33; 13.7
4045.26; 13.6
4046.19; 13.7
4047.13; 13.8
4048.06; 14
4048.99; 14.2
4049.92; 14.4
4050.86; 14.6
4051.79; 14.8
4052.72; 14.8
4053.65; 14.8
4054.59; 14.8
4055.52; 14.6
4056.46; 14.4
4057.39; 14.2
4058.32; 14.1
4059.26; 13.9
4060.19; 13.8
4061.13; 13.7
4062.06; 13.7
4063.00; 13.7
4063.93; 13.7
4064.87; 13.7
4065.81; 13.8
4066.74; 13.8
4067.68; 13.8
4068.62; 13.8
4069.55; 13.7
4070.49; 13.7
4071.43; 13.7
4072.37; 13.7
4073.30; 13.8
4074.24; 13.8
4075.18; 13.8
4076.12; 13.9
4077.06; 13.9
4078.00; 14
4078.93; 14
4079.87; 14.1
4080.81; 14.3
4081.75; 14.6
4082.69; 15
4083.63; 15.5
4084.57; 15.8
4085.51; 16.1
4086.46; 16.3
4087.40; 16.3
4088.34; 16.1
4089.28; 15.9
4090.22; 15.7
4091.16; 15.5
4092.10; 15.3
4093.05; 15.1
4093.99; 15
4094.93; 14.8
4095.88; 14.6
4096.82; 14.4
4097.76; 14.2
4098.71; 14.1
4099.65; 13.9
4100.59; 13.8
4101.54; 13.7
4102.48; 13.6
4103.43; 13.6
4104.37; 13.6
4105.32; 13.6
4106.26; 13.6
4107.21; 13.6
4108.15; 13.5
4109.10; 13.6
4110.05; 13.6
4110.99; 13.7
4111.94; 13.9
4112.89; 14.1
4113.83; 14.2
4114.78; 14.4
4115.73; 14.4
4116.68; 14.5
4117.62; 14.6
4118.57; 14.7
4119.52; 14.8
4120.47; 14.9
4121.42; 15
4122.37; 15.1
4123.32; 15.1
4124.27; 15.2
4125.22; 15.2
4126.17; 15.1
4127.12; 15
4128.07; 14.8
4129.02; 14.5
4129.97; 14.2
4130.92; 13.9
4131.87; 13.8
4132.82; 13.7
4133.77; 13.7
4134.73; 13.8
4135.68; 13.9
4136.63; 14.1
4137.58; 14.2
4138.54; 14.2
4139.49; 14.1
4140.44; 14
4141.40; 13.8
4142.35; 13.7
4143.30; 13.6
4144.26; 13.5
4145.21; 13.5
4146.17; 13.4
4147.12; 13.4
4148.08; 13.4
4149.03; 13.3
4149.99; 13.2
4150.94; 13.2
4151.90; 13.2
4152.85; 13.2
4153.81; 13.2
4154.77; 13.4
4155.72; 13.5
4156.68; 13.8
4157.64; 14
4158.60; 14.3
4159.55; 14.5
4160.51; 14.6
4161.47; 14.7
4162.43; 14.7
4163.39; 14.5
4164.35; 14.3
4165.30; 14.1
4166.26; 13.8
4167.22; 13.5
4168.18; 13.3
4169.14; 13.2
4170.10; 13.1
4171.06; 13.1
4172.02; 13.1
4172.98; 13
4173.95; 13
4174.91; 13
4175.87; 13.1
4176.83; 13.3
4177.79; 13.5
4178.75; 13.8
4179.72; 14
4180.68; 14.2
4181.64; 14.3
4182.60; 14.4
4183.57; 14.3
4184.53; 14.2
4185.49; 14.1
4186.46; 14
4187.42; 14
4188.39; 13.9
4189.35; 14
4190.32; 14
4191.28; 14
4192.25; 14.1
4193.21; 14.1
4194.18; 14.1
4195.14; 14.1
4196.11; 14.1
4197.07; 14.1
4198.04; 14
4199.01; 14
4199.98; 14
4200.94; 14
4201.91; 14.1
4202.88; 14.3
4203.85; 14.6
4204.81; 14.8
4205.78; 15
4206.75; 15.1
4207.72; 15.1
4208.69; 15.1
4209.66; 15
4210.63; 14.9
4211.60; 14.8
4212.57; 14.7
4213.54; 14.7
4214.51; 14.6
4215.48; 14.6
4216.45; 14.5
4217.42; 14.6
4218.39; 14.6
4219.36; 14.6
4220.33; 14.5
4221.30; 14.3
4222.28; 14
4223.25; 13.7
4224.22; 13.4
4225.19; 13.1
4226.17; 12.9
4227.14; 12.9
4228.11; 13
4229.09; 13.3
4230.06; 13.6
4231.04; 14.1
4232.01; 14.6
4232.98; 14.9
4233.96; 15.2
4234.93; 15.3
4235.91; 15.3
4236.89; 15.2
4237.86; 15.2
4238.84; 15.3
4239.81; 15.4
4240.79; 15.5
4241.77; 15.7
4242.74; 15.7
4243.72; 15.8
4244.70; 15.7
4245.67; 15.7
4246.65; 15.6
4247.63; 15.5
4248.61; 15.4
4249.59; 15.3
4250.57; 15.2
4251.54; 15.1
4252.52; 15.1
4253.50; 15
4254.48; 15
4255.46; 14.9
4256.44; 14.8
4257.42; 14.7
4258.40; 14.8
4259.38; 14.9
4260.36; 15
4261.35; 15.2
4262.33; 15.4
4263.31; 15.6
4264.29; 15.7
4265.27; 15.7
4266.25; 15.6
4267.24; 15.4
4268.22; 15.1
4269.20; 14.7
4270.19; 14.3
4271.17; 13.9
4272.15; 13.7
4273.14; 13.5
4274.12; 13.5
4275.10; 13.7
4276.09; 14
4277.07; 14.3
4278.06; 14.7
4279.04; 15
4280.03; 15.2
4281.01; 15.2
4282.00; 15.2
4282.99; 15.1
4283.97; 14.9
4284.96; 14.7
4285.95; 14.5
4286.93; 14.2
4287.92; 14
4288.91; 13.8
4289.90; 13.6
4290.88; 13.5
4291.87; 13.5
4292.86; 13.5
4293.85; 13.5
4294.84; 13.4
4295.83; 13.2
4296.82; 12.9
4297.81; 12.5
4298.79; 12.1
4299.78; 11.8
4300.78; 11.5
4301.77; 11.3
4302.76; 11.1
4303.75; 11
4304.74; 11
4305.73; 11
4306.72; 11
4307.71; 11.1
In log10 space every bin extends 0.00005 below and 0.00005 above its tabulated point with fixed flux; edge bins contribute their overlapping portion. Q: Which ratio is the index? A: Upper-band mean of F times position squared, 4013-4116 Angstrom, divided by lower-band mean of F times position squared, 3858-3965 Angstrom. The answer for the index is 1.9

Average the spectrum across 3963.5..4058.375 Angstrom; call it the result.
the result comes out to 13.1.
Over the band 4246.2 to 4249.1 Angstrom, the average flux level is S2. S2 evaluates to 15.5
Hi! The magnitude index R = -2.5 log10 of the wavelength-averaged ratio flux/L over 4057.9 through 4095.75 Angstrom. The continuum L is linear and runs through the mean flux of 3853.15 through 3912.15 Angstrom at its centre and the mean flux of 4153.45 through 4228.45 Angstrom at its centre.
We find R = -0.20 mag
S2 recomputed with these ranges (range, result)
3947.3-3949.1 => 10.2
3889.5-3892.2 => 9.06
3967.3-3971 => 5.39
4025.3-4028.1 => 14.8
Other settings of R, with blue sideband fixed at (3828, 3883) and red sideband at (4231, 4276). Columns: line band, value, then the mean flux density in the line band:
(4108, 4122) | -0.16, 14.3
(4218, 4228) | 0.05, 13.8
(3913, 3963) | 0.09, 8.16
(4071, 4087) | -0.24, 14.5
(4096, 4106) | -0.15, 13.9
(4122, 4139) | -0.14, 14.4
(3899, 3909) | -0.17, 9.6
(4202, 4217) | -0.04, 14.8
